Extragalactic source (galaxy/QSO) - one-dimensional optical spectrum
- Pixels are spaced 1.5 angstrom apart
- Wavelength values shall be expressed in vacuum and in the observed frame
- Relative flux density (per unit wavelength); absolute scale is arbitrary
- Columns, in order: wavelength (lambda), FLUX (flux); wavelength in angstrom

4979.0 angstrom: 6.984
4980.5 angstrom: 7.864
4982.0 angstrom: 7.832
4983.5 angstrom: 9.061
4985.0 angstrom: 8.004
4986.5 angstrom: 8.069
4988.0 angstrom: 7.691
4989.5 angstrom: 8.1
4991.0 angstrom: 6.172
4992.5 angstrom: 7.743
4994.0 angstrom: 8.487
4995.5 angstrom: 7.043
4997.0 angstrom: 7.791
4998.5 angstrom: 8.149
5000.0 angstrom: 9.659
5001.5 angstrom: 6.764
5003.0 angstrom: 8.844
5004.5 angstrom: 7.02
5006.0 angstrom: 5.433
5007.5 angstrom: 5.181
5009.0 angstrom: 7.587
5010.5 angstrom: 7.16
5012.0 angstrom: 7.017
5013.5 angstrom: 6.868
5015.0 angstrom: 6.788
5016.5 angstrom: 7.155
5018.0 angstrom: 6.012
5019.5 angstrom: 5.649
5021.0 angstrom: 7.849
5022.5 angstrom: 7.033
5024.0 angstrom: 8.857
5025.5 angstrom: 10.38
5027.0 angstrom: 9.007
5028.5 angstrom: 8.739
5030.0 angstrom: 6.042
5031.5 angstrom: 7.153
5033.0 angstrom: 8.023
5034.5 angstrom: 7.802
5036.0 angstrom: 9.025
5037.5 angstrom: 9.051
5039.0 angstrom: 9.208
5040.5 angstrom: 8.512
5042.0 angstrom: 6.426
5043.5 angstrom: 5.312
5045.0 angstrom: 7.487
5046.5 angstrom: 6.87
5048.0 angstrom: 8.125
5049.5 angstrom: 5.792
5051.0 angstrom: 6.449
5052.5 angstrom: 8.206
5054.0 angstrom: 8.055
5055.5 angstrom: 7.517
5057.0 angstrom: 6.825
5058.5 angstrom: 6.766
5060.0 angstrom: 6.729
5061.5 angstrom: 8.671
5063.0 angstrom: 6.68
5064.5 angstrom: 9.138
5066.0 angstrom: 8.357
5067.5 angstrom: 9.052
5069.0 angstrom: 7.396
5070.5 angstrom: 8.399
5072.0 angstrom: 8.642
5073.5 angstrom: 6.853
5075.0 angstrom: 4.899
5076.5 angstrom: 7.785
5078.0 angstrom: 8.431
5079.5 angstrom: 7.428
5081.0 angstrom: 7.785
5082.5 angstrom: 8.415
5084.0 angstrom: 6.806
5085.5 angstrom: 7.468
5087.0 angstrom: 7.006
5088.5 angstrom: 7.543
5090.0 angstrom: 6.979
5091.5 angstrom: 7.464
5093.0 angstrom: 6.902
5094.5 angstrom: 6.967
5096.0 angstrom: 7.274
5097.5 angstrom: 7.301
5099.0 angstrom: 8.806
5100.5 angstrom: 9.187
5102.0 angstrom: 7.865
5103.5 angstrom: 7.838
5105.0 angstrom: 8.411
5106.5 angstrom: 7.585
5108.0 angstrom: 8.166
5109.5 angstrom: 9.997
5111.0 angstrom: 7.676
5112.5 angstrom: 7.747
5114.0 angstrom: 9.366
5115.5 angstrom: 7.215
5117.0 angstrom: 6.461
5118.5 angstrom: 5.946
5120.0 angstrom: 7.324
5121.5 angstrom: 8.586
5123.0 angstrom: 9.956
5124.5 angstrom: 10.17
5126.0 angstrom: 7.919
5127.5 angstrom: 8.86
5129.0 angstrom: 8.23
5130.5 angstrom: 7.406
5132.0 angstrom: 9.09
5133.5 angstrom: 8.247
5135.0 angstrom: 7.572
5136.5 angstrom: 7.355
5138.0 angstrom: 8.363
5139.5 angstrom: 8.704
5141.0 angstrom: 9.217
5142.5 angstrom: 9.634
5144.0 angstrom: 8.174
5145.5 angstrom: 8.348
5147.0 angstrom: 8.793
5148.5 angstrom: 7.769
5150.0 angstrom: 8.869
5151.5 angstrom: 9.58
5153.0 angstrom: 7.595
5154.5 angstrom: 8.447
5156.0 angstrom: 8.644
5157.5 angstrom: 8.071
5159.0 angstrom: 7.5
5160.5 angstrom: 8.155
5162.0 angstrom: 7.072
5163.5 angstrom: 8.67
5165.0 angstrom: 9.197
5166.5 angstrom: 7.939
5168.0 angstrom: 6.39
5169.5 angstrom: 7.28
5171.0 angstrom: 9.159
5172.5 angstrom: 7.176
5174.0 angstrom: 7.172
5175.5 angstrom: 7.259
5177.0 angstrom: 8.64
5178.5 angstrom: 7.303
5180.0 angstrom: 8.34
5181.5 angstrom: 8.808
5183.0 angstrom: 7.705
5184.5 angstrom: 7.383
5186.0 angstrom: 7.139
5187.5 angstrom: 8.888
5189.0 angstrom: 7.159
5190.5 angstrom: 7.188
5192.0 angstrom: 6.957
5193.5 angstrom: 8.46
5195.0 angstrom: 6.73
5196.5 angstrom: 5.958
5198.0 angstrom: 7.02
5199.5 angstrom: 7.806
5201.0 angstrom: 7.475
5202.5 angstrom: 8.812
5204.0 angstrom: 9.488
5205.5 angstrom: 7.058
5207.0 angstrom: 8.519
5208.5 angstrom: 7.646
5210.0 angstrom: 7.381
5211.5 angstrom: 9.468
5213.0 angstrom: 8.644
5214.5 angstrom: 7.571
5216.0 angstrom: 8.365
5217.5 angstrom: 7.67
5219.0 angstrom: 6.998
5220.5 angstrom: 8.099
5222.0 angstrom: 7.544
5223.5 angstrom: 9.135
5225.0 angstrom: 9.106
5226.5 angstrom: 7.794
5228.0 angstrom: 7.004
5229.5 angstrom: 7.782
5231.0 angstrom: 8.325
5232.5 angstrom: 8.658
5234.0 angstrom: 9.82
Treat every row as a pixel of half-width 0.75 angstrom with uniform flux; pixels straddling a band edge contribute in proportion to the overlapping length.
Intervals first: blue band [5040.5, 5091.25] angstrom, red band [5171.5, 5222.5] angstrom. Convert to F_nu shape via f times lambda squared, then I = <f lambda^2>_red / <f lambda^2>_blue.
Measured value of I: 1.1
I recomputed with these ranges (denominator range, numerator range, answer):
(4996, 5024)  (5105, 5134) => 1.20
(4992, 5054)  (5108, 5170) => 1.15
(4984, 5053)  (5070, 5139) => 1.08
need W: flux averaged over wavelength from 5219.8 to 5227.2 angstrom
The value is 8.34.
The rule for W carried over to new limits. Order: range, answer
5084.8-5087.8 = 7.24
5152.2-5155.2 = 8.04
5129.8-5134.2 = 8.26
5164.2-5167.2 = 8.58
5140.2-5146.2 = 8.85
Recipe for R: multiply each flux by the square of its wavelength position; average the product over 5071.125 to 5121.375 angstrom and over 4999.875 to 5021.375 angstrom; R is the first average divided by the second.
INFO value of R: 1.1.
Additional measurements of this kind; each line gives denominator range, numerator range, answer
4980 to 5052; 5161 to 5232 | 1.12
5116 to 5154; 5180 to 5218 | 0.96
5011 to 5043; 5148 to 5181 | 1.10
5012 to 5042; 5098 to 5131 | 1.09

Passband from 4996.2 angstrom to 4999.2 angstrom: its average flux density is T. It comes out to 7.95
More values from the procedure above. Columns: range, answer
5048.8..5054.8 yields 7.14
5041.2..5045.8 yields 6.44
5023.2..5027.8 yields 9.38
